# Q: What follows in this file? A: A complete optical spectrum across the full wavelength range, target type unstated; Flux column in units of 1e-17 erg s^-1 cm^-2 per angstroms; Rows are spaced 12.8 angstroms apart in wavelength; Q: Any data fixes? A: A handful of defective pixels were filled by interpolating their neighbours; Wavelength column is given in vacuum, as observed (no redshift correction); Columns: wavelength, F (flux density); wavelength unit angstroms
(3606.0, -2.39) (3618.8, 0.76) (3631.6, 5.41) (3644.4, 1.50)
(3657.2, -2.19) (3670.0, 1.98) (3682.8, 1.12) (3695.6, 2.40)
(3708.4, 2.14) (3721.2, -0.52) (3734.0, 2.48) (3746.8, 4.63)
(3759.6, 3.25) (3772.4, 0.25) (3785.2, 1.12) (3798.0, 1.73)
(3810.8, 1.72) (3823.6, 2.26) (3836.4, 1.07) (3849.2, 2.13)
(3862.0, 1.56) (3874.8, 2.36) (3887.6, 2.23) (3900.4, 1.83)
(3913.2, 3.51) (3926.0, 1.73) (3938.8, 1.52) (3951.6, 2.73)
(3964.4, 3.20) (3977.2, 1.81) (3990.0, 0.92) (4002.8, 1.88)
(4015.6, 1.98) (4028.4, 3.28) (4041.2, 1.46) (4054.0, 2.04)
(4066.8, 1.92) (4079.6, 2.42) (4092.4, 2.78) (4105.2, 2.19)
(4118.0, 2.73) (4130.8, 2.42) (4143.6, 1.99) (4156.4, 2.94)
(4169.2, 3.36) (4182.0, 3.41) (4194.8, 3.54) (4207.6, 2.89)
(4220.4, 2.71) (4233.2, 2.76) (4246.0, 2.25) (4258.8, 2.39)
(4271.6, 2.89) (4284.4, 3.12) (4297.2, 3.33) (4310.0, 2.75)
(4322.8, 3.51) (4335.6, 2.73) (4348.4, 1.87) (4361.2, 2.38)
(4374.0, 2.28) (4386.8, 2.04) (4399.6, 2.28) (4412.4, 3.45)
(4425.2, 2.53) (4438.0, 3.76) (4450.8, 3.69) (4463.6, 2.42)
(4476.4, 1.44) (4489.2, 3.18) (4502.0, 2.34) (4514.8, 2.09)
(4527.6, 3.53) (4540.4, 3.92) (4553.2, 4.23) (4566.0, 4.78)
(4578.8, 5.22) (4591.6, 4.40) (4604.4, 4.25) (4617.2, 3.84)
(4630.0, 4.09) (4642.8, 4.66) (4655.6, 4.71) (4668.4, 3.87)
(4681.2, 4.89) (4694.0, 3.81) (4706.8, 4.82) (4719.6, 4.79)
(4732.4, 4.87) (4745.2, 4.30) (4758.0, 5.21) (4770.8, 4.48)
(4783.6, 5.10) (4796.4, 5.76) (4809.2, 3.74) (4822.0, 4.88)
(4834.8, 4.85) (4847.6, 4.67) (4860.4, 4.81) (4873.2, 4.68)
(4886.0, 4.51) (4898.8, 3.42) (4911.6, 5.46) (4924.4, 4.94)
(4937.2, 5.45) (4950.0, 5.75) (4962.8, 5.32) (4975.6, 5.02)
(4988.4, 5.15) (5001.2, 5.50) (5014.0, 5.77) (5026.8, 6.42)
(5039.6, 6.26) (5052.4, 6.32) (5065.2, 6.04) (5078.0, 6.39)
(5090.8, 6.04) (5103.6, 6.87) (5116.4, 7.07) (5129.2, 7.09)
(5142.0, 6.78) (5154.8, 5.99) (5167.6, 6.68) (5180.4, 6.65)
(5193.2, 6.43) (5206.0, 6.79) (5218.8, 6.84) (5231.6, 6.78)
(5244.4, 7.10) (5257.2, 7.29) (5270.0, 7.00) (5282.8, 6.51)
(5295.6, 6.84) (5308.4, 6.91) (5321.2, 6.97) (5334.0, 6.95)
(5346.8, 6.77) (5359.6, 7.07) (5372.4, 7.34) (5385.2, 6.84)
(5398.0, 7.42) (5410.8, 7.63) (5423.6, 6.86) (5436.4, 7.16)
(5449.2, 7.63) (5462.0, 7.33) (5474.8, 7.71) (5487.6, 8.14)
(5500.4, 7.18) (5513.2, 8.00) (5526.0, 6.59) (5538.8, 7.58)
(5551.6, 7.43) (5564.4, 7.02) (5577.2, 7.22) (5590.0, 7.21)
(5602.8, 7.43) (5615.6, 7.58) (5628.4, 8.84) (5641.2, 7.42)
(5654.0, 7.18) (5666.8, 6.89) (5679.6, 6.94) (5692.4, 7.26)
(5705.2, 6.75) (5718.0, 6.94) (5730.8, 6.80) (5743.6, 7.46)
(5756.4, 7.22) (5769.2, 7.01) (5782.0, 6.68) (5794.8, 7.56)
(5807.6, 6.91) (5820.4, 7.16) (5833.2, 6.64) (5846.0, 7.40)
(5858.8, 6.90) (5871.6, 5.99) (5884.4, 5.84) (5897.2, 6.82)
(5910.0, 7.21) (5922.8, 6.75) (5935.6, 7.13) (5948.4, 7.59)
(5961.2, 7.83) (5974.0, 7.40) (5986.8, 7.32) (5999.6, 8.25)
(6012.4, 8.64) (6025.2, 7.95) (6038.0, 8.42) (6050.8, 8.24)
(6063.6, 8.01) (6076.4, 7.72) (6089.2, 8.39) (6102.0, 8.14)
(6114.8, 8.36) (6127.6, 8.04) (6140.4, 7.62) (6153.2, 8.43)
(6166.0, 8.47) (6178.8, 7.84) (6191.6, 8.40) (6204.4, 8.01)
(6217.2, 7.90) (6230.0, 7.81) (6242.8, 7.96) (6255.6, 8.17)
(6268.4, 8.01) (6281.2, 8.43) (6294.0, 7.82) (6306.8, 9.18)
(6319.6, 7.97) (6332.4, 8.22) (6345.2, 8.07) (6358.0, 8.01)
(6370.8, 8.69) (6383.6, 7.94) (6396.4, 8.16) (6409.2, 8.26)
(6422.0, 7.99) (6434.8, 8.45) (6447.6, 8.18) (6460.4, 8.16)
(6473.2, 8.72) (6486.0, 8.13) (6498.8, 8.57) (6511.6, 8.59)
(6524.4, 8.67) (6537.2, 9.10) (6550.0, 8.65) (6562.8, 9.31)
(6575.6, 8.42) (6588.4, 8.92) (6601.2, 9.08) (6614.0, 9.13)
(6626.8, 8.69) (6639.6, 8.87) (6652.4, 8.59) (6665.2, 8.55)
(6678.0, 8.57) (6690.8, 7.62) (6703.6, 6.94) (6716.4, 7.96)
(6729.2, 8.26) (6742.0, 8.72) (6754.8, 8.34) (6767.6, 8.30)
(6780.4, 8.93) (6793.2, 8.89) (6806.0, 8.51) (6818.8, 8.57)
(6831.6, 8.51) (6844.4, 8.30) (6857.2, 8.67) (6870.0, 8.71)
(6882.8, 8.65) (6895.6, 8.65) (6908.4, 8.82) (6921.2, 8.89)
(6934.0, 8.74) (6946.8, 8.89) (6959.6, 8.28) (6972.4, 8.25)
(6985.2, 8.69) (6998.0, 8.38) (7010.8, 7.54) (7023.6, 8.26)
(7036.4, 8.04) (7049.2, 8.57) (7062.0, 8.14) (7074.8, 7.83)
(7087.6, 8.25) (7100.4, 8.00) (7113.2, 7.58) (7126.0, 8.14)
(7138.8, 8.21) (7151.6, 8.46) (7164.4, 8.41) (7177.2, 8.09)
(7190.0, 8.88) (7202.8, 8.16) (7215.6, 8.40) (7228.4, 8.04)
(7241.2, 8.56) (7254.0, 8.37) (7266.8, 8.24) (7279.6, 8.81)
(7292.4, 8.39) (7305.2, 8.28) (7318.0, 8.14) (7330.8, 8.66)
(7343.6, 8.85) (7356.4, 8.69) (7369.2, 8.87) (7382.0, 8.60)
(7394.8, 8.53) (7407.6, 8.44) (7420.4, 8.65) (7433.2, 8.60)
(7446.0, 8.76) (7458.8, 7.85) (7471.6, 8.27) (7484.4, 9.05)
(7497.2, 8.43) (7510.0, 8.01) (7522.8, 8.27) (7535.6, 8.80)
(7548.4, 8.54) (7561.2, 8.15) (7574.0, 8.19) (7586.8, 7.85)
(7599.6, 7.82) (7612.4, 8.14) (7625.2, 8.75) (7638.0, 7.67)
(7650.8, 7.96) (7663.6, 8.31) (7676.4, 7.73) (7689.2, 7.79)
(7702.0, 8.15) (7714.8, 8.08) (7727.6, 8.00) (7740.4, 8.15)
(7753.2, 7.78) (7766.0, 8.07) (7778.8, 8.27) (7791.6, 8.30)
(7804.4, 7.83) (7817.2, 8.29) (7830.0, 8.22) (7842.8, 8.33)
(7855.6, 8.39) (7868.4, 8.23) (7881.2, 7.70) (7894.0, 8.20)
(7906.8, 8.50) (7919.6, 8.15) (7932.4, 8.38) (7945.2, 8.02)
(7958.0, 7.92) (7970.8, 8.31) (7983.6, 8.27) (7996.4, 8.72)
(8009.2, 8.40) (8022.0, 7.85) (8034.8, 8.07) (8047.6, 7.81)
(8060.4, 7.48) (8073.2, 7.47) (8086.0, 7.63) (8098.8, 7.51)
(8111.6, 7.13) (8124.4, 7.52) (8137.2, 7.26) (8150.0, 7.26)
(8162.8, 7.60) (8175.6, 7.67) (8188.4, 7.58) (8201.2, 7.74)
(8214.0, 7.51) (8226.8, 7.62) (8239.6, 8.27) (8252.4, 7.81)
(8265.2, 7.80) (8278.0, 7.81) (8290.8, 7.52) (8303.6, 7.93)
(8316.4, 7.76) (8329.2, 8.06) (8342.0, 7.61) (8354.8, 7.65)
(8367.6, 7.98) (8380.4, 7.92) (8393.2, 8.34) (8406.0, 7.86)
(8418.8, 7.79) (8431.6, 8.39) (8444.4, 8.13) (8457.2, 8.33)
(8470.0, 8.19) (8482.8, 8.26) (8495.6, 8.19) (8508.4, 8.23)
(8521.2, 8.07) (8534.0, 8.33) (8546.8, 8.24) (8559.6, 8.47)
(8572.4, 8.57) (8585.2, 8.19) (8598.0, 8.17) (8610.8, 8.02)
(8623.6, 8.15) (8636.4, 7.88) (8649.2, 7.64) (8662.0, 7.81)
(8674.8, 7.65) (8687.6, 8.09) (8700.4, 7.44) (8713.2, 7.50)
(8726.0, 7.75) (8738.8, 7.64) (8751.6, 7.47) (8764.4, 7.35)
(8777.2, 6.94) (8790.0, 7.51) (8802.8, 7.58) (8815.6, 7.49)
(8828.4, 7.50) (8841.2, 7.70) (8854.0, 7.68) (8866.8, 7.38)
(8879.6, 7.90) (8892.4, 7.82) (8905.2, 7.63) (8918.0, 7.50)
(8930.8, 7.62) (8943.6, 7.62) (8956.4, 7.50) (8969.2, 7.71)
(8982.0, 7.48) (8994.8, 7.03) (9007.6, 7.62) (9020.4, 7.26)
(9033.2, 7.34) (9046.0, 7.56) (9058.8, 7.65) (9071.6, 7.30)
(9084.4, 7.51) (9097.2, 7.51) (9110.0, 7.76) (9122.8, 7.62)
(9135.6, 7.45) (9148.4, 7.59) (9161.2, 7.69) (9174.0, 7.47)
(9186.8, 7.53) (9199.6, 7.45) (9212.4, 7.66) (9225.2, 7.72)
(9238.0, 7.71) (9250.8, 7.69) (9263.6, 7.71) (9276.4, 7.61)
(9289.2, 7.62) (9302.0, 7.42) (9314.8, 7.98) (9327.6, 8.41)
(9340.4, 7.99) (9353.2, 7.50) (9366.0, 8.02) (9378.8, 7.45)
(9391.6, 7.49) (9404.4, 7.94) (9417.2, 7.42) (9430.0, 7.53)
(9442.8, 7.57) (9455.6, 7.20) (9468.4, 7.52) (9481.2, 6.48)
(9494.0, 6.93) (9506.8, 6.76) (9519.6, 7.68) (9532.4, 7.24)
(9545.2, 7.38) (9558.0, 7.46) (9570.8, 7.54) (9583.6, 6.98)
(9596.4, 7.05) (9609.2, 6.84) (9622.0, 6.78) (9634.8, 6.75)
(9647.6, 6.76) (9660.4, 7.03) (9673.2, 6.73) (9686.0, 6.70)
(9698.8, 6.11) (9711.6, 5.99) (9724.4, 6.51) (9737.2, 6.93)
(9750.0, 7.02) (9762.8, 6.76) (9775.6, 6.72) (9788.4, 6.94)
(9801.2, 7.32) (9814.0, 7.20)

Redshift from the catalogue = 0.14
